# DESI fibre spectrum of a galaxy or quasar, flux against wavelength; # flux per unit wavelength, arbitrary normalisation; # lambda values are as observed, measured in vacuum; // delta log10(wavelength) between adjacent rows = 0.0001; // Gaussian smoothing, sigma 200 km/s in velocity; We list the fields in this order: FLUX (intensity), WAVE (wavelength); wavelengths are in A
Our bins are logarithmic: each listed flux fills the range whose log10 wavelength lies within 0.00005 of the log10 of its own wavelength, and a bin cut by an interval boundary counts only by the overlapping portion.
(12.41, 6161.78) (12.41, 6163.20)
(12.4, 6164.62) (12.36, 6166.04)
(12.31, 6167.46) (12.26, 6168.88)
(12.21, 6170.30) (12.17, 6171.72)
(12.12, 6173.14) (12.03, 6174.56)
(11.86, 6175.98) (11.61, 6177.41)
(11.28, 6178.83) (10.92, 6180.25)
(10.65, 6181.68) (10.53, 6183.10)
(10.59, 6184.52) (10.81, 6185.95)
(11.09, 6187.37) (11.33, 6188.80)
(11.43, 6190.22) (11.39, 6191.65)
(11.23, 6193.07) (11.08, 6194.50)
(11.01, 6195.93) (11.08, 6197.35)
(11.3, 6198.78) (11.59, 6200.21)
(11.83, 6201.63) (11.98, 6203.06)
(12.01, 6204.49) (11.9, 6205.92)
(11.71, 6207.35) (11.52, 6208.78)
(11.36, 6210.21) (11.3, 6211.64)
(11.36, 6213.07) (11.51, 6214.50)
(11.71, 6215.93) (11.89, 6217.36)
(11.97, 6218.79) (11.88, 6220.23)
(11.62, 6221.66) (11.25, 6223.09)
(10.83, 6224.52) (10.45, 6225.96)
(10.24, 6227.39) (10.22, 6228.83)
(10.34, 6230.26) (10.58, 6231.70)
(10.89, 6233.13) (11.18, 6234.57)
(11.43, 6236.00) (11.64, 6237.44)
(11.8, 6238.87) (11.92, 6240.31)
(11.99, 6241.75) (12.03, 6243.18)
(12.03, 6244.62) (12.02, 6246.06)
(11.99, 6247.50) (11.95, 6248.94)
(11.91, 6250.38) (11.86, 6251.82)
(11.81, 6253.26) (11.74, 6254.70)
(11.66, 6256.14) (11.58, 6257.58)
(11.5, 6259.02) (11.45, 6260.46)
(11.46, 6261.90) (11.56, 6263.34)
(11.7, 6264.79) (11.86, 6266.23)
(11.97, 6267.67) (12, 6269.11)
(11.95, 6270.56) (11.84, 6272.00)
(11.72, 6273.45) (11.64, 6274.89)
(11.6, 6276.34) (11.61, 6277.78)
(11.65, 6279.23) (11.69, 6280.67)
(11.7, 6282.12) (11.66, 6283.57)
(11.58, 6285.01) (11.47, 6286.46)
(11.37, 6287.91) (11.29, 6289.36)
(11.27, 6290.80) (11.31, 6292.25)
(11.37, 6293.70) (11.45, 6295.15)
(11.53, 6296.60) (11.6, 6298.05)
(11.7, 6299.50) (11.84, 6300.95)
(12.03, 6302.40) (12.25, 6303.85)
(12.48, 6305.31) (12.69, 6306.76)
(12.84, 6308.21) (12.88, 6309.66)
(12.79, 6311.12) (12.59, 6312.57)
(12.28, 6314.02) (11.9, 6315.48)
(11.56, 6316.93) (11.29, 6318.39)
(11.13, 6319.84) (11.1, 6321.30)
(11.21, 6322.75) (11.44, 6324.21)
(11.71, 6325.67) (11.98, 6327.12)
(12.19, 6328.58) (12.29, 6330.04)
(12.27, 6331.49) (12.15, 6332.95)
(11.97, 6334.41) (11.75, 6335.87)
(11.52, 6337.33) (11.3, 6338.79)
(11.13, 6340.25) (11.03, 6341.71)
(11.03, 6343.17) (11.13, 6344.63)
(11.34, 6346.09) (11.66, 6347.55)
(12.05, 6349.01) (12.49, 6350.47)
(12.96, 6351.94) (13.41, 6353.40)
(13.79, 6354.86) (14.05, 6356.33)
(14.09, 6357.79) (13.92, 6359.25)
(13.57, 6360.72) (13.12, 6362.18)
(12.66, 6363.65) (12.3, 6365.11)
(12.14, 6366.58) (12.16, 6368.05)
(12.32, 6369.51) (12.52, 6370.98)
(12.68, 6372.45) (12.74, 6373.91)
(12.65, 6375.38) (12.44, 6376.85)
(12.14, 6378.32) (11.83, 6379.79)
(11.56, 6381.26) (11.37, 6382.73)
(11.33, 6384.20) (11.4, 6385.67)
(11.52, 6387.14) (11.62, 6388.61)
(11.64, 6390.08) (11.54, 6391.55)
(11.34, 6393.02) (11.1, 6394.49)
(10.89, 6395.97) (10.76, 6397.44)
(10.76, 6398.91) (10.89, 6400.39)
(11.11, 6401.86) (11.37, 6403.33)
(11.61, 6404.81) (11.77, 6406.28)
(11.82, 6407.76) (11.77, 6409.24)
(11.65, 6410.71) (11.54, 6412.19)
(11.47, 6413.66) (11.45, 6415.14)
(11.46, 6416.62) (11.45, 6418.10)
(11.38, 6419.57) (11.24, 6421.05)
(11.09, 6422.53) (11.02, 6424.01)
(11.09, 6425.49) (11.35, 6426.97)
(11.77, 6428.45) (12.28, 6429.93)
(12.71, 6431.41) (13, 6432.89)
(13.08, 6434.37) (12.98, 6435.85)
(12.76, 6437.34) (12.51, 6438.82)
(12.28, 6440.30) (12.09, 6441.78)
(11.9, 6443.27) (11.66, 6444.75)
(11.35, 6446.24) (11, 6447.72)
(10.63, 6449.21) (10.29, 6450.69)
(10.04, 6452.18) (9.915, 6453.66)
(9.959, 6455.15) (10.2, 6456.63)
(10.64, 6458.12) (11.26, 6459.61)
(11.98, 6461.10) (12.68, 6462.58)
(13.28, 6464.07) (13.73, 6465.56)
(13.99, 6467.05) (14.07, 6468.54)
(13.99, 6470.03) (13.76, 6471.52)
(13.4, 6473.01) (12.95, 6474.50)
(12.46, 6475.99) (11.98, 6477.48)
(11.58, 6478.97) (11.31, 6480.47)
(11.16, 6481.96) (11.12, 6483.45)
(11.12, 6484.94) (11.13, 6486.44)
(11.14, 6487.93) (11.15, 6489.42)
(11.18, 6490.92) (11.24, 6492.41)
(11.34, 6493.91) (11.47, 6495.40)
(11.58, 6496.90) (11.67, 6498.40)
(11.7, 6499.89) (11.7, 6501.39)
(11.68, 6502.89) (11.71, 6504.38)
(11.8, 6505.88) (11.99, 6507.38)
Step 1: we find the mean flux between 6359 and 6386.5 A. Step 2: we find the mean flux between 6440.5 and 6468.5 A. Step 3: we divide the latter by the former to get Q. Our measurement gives 0.9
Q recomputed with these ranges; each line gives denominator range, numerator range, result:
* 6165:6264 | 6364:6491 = 1.02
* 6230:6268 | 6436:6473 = 1.03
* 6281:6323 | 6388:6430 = 0.96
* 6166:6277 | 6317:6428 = 1.03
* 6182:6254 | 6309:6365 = 1.07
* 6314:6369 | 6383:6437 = 0.95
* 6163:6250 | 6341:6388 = 1.07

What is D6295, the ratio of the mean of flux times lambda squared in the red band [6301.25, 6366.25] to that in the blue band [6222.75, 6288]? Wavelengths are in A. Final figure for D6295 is 1.09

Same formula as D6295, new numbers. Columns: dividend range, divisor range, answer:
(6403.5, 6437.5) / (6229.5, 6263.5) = 1.07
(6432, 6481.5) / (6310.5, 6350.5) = 1.07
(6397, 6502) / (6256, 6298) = 1.07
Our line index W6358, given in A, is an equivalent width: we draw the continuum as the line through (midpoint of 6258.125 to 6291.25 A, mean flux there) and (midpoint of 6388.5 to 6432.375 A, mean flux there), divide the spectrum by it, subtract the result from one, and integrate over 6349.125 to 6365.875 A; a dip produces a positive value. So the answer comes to -2.5 A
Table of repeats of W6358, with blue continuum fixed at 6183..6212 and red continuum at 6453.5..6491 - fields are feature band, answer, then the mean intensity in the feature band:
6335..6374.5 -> -2.3 A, 12.4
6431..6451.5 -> -0.1 A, 12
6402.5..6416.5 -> 0.3 A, 11.6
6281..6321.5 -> -0.8 A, 11.8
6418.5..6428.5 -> 0.5 A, 11.3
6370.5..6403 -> 0.5 A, 11.6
